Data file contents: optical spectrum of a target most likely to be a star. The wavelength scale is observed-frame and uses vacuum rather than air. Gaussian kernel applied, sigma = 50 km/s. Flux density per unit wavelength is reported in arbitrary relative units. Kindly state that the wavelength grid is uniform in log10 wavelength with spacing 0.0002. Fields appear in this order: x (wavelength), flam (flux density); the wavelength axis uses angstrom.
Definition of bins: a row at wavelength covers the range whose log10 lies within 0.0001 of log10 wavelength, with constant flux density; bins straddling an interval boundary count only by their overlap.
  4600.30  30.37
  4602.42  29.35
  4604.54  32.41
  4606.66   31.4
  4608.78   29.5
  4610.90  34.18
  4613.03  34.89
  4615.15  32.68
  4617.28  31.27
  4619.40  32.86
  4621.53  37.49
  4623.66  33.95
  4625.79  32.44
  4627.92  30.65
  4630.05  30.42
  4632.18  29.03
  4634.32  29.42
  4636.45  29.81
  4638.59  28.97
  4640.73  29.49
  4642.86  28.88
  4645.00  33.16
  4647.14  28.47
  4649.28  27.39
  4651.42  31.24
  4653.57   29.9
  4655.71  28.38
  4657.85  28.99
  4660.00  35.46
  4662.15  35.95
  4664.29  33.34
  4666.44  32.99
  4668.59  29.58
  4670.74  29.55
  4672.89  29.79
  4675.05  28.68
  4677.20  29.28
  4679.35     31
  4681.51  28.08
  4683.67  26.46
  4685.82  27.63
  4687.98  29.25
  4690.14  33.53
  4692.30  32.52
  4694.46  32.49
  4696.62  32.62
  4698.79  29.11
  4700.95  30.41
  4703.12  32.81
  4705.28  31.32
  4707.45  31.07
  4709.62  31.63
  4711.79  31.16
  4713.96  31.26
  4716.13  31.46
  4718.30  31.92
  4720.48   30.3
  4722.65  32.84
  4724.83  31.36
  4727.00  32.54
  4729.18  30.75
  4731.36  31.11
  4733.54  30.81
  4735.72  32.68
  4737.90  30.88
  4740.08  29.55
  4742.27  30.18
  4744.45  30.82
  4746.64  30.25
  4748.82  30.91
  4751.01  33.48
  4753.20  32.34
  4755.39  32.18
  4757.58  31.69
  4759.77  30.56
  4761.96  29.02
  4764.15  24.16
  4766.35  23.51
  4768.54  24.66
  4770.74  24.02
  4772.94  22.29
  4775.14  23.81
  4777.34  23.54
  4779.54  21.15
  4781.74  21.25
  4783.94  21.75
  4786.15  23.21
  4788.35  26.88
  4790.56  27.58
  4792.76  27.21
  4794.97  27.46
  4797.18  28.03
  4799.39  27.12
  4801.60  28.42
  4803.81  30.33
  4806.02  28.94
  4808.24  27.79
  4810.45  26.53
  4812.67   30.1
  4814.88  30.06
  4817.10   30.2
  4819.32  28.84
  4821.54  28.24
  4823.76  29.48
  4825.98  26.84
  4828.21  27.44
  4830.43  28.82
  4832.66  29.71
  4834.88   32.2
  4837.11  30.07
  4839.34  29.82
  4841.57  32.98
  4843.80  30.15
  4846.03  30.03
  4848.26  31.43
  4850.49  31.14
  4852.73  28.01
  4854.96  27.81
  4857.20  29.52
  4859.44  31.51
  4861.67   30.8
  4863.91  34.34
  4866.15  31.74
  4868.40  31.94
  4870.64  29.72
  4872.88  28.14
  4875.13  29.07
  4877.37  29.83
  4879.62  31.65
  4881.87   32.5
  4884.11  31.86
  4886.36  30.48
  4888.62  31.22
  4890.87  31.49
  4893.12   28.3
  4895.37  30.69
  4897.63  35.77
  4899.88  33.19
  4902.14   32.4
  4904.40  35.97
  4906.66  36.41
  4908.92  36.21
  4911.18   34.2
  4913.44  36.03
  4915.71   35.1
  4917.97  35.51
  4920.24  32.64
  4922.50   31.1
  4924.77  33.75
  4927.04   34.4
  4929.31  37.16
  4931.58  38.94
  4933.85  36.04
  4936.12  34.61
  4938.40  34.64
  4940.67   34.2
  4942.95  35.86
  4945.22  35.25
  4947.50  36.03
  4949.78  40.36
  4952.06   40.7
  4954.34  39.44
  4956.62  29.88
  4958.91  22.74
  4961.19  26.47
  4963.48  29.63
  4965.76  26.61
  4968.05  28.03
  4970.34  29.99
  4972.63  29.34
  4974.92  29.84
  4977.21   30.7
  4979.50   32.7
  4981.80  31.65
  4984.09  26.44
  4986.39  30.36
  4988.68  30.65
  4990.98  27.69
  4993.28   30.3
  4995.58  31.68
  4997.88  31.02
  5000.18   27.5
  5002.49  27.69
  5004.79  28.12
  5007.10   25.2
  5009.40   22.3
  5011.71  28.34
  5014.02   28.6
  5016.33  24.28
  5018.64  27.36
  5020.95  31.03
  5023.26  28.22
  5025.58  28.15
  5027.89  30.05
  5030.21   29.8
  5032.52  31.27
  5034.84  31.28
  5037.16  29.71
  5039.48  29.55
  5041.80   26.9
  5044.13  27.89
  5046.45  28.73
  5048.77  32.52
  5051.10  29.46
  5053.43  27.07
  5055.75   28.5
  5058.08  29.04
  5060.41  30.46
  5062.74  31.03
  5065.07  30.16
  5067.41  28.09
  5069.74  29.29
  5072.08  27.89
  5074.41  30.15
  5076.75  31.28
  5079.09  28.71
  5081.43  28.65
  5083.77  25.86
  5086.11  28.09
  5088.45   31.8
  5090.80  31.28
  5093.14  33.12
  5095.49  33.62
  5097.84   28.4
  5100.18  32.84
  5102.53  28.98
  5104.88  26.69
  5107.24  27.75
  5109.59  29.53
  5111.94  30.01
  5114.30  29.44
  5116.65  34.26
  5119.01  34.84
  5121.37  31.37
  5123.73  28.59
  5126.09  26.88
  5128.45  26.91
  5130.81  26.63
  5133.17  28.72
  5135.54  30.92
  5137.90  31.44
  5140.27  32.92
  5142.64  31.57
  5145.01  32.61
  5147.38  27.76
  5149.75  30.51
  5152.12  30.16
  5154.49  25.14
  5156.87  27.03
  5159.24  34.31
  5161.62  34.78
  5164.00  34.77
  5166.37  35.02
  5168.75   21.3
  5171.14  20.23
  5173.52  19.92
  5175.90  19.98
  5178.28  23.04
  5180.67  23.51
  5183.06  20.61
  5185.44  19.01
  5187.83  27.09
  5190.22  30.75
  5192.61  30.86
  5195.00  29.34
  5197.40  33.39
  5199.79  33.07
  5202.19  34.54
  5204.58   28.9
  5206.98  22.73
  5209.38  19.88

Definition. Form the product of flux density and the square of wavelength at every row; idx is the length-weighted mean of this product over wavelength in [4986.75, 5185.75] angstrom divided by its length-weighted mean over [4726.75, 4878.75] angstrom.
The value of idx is 1.12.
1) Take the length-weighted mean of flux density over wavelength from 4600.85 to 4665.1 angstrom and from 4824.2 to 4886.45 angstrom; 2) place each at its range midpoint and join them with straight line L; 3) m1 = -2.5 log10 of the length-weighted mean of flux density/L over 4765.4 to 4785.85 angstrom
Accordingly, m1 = 0.319 mag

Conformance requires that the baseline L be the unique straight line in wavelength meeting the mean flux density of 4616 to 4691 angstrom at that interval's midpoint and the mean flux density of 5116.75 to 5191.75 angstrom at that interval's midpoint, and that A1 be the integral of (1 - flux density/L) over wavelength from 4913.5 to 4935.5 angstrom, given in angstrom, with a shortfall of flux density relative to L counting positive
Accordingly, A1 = -4.31 angstrom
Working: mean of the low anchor 30.6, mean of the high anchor 28.1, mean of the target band 35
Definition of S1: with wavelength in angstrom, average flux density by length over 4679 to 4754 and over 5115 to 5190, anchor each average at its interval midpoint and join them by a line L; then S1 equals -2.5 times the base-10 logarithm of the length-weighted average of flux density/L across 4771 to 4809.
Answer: 0.19 mag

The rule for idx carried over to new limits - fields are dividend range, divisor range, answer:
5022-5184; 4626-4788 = 1.16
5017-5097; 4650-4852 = 1.14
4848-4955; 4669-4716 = 1.19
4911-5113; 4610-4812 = 1.16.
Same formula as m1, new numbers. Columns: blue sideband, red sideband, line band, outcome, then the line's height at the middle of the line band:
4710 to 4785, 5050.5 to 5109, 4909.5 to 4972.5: -0.152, 29.2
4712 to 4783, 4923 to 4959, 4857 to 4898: 0.079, 33.4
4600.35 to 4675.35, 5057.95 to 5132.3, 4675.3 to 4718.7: 0.011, 31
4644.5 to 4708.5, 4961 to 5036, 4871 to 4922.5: -0.110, 29.4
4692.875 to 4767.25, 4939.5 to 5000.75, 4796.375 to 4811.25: 0.103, 31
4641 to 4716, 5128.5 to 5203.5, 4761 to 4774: 0.227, 30.3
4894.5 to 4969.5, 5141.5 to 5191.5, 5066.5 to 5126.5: -0.031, 29.1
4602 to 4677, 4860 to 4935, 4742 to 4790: 0.193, 32.1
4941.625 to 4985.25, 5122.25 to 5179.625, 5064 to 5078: 0.012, 29.8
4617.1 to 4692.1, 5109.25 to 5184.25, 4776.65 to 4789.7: 0.291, 30.1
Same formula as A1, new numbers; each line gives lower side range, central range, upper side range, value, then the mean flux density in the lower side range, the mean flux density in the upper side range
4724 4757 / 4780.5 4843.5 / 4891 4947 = 8.65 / 31.3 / 34.5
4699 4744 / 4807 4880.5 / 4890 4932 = 7.17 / 31.3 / 34.1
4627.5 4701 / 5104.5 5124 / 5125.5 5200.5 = -1.50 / 30.3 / 28.1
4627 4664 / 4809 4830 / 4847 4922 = 1.96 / 30.4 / 32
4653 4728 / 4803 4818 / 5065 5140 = 0.76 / 31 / 29.8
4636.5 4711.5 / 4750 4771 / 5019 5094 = 1.11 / 30.6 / 29.5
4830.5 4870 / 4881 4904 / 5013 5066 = -1.17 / 30.7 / 29.2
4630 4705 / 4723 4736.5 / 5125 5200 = -0.66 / 30.4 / 28.1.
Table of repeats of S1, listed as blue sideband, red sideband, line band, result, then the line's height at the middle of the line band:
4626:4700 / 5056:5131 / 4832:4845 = -0.026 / 30.1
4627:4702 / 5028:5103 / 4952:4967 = -0.005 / 29.9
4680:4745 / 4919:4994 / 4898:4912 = -0.089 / 32.1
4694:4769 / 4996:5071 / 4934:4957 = -0.232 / 29.3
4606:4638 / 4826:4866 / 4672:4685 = 0.097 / 31.5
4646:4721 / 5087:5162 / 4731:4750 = -0.005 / 30.7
